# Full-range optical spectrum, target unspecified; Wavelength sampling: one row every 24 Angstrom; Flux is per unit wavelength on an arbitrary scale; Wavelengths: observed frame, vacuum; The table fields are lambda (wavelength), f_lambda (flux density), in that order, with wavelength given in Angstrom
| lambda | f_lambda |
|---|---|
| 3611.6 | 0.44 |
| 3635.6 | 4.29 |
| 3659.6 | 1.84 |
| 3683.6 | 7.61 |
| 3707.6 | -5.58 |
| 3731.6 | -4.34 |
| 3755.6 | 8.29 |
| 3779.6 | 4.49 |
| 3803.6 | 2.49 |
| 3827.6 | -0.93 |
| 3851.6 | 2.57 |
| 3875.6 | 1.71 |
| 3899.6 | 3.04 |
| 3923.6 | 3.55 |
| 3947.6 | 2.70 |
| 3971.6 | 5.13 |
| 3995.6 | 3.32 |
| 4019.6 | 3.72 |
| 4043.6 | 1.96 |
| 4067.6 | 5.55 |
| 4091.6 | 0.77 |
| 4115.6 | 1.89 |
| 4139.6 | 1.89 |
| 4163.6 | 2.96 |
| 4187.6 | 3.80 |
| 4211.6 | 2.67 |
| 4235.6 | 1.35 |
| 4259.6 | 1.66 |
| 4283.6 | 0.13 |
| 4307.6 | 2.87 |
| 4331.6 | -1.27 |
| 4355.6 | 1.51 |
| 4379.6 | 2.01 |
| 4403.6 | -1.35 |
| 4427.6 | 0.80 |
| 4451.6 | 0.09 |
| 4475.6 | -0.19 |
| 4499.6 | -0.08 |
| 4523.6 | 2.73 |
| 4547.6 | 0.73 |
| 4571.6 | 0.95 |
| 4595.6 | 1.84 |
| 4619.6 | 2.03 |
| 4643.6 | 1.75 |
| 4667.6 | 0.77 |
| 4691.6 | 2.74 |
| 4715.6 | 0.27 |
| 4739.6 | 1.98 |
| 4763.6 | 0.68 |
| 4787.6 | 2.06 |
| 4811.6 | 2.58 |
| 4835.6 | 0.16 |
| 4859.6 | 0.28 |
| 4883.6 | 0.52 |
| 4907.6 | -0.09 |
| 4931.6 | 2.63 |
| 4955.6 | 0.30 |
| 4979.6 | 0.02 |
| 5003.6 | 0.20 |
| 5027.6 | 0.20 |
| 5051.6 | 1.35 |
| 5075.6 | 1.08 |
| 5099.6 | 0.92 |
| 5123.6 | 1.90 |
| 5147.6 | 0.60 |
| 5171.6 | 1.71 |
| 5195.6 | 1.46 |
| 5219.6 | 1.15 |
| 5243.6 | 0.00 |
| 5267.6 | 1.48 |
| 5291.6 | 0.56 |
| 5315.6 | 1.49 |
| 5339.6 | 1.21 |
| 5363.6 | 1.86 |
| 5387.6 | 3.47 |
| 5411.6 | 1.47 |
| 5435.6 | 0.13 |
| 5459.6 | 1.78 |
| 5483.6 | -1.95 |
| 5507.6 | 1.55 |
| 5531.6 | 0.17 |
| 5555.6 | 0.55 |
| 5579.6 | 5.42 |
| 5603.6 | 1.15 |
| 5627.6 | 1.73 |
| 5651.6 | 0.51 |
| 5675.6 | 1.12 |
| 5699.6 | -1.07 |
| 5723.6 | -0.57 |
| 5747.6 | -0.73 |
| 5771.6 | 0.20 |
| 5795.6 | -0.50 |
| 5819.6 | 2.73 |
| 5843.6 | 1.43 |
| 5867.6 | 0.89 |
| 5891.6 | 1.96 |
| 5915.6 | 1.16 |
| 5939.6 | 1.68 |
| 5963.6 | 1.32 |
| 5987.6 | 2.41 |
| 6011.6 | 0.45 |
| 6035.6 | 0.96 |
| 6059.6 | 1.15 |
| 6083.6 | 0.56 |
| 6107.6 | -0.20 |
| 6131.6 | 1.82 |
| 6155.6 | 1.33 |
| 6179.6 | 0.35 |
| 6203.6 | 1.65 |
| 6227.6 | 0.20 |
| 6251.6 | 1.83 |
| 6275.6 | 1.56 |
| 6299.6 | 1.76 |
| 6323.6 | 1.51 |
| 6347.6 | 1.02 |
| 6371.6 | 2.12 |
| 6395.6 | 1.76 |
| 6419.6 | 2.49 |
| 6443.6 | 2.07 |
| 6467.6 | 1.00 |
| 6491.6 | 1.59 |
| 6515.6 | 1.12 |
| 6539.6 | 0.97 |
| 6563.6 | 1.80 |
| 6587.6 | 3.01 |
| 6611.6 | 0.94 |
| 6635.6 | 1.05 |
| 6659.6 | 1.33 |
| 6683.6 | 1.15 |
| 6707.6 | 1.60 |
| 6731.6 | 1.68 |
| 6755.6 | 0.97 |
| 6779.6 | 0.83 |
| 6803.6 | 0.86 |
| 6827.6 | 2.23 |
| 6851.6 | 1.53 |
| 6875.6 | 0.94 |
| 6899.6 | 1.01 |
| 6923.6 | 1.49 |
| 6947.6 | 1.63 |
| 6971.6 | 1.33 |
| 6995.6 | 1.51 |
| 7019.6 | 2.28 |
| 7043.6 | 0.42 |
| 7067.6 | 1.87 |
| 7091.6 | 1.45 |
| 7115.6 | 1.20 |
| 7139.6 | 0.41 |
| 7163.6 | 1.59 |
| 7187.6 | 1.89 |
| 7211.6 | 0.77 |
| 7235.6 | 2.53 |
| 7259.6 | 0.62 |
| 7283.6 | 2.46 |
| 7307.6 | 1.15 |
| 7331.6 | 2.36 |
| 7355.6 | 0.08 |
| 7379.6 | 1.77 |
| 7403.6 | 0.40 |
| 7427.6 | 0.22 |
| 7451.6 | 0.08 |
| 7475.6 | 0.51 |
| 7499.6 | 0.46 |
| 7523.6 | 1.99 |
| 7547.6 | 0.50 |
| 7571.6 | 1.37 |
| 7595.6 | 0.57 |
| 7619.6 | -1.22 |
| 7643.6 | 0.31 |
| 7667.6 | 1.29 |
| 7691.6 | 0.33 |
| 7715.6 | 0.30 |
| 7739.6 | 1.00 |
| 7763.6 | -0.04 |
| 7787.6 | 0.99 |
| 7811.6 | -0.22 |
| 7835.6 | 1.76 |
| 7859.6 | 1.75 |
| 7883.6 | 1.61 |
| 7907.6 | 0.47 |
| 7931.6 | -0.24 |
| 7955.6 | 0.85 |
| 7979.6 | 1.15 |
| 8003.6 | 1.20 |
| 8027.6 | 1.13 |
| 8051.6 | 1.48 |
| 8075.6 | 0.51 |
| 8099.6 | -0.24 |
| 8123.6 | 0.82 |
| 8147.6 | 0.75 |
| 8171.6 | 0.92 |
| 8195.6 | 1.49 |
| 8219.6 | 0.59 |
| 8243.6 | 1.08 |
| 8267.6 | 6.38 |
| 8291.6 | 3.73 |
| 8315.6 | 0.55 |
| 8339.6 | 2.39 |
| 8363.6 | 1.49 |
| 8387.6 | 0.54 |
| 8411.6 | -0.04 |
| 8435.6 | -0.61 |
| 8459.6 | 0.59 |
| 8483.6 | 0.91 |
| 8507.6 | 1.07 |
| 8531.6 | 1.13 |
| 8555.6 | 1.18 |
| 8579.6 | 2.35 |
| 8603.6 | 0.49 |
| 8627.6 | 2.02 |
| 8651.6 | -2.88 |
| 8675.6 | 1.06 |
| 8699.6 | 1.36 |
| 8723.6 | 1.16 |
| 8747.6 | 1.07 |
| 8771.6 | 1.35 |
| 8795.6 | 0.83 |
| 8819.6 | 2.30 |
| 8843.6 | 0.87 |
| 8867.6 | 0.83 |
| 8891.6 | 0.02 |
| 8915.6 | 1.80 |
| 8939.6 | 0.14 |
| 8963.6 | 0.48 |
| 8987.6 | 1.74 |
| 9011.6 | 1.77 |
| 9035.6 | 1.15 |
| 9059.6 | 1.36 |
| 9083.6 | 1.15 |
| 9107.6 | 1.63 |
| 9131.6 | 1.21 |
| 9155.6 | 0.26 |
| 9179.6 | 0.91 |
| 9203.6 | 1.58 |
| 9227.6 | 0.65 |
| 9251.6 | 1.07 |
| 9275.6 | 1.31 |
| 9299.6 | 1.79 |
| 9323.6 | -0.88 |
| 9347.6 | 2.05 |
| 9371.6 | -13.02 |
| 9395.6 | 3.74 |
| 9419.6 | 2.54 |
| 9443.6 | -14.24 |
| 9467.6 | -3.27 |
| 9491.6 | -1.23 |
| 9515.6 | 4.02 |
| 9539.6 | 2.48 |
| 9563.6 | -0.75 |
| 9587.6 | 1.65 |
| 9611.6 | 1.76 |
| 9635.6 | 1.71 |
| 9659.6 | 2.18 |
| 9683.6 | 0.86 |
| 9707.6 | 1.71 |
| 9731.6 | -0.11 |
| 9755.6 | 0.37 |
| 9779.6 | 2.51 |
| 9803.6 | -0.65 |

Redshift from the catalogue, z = 1.22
